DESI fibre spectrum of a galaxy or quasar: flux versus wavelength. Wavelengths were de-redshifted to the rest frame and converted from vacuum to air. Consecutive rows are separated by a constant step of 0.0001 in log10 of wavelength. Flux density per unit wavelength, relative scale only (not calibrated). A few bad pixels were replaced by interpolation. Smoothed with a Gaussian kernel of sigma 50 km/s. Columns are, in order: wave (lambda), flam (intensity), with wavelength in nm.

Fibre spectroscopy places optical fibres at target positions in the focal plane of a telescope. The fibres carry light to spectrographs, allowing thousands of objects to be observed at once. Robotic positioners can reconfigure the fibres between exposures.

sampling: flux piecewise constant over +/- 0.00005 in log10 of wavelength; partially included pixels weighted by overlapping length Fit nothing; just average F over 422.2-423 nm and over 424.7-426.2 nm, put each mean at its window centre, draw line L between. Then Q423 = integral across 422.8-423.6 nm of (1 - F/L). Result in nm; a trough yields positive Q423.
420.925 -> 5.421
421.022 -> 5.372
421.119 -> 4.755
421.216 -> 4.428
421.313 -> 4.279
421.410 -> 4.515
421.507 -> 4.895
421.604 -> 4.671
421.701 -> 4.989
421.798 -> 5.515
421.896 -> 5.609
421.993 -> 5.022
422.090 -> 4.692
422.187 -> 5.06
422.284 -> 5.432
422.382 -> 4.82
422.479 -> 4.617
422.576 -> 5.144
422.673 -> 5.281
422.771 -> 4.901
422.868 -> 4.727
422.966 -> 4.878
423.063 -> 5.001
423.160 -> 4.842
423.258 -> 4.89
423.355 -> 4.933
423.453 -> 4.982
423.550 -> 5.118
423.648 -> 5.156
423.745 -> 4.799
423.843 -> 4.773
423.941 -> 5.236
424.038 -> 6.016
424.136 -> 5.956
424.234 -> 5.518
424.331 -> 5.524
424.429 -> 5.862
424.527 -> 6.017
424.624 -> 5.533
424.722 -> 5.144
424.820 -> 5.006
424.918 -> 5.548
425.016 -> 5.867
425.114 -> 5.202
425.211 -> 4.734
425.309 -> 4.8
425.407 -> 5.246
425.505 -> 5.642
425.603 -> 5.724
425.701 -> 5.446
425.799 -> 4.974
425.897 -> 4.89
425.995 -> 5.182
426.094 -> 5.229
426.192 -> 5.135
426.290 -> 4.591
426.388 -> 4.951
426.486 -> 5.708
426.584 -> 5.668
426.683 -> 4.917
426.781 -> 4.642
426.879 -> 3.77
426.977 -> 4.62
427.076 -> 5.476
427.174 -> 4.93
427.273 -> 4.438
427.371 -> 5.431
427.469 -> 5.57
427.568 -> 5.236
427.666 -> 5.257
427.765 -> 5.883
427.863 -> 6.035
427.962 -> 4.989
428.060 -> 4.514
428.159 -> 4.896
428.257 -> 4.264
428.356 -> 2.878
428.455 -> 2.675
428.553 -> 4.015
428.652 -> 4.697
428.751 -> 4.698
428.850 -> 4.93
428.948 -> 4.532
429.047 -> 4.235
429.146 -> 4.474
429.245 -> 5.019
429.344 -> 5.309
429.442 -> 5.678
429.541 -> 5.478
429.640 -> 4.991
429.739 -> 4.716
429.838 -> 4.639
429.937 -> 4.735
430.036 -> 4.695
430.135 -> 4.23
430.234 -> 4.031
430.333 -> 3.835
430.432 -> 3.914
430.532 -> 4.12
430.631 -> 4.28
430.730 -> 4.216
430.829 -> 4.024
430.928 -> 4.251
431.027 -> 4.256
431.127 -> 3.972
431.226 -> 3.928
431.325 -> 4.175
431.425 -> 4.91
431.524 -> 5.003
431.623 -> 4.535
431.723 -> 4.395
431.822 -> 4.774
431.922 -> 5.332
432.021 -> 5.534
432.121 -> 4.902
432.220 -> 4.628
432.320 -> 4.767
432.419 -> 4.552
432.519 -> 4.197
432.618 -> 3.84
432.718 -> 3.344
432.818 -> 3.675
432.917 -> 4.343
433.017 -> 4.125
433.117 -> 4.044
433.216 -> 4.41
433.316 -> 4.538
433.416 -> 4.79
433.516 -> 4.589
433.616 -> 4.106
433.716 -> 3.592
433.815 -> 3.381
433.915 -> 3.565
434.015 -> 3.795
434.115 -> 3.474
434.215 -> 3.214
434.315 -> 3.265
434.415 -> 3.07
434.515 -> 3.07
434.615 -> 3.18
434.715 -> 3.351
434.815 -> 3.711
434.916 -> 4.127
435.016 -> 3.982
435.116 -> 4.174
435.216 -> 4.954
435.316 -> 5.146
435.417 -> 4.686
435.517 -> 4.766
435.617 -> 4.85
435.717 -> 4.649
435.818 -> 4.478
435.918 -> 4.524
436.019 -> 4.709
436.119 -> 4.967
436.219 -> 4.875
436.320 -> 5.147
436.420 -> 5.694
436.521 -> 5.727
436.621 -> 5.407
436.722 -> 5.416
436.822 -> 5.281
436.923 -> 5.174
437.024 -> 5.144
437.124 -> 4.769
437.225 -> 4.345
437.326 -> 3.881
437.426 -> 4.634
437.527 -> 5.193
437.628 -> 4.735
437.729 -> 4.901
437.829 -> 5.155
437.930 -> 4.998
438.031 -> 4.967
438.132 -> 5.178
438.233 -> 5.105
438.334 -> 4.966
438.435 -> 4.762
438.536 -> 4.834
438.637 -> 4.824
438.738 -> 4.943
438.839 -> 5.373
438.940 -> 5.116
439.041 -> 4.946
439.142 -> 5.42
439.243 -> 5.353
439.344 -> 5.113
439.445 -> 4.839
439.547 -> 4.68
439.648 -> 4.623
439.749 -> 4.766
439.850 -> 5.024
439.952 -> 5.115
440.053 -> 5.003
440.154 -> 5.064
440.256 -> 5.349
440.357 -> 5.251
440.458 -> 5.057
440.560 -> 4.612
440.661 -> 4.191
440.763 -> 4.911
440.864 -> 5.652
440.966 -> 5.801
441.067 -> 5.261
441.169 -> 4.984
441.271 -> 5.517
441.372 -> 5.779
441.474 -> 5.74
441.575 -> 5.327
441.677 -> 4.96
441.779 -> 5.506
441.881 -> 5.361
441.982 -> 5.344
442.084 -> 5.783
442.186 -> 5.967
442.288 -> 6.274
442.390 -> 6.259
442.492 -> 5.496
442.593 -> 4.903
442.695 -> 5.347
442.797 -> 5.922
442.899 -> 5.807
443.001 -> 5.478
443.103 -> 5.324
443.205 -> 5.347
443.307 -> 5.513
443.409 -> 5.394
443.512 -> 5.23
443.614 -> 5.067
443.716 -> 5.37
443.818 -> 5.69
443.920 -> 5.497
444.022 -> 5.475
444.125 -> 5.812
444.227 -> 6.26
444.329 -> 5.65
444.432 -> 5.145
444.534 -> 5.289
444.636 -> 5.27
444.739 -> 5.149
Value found 0.02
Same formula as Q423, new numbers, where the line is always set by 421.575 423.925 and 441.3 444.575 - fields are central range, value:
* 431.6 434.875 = 0.76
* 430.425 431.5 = 0.21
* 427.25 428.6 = 0.11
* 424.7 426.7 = -0.06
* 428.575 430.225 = 0.13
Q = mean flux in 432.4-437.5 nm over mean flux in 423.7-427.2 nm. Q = 0.83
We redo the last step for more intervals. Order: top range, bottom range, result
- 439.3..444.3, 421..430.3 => 1.07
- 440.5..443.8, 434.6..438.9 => 1.13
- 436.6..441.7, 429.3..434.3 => 1.16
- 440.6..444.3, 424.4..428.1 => 1.05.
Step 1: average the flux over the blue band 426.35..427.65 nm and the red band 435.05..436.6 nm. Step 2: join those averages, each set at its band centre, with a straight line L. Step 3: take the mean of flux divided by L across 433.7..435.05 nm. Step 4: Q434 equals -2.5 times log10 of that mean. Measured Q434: 0.376 mag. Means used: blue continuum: 5.03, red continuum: 4.89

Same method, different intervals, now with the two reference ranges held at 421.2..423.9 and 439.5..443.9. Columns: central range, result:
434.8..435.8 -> 0.15 mag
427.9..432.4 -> 0.13 mag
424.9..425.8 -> -0.07 mag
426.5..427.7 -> 0.00 mag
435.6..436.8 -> 0.04 mag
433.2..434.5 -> 0.34 mag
